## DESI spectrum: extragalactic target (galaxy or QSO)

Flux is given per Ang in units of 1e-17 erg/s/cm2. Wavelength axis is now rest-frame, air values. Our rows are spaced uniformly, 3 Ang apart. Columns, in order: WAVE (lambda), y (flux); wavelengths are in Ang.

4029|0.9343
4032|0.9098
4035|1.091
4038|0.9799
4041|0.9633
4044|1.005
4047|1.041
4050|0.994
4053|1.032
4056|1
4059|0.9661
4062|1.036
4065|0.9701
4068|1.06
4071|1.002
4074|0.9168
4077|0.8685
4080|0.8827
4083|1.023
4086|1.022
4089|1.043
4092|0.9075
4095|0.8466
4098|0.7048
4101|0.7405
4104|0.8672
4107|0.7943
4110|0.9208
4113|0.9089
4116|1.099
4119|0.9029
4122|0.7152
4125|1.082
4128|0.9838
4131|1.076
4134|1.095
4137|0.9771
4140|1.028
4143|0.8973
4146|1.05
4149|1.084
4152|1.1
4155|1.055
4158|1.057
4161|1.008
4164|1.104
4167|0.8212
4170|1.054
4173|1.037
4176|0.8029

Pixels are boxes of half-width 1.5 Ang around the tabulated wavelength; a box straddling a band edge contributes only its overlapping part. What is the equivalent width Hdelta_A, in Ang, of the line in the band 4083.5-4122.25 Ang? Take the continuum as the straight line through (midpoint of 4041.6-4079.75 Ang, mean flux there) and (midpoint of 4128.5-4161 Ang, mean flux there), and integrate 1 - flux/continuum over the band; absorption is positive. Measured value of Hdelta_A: 4.6 Ang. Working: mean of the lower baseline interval 0.987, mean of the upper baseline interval 1.04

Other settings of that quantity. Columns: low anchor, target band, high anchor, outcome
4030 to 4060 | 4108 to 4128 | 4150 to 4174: 1.6 Ang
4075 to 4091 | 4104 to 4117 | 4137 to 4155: 1.0 Ang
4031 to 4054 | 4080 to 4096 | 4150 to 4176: 0.7 Ang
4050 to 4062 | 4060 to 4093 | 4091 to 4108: -2.4 Ang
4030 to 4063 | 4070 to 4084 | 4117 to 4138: 0.8 Ang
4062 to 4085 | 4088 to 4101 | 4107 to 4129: 1.3 Ang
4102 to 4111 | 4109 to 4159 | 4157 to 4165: -2.6 Ang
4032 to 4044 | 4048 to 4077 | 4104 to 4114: -1.1 Ang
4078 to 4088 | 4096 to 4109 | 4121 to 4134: 2.6 Ang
